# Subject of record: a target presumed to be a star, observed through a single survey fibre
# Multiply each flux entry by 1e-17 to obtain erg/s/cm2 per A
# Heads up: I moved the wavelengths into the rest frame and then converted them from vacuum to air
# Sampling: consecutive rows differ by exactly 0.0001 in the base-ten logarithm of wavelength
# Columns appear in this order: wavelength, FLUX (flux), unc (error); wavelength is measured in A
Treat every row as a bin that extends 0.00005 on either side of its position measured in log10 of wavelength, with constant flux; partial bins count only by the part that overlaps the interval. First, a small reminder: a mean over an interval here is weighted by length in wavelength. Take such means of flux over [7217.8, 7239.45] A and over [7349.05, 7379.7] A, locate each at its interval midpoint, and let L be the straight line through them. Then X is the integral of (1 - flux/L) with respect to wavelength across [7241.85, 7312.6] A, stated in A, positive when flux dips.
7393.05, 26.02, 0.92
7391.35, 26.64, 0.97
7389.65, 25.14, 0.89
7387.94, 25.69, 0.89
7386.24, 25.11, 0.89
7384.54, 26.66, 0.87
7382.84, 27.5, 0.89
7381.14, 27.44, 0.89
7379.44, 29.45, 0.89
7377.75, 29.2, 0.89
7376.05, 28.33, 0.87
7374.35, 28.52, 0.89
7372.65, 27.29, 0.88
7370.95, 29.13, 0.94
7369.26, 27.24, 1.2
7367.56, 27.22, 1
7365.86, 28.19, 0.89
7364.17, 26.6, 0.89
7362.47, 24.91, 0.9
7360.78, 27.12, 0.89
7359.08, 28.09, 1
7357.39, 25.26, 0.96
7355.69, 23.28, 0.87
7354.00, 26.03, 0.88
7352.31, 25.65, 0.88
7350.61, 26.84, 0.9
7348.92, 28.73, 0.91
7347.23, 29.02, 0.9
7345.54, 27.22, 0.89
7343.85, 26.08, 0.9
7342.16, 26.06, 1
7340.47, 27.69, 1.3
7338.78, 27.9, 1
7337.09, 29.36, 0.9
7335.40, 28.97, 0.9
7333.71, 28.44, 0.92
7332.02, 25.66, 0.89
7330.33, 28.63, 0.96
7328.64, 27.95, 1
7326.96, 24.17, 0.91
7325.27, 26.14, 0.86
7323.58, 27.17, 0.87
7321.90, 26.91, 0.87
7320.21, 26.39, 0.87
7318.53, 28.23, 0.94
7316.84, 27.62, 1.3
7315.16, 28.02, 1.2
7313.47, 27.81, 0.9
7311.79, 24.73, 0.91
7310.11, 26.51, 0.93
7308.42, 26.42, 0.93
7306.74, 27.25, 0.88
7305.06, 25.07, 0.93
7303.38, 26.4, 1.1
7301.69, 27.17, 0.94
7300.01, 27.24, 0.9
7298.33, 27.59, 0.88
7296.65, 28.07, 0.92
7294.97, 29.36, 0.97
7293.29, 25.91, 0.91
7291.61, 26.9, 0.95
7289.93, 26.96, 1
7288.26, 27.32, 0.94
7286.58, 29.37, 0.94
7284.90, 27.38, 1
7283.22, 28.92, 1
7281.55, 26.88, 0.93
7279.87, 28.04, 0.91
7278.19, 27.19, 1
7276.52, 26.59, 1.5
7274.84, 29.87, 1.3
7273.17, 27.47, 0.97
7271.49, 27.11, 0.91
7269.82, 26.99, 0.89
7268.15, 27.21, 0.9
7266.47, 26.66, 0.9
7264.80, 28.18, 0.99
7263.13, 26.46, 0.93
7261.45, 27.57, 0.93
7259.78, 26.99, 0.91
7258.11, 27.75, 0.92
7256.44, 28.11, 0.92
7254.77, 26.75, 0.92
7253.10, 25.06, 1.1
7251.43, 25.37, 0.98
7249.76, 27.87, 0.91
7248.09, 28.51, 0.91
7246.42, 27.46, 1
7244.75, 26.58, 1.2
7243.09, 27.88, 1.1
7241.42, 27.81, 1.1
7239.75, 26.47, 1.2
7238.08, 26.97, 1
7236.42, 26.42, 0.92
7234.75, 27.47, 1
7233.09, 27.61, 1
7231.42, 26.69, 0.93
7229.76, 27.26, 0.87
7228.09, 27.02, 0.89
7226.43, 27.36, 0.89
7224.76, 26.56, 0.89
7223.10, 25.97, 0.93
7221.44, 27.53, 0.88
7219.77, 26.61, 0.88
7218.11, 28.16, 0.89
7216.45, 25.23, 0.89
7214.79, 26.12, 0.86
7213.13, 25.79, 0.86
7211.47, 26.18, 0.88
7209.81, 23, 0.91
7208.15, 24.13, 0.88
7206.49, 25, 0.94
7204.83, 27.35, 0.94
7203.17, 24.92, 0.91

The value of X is -0.45 A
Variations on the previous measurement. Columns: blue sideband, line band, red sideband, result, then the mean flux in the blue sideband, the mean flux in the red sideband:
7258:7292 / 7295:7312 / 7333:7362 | 0.3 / 27.5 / 27.1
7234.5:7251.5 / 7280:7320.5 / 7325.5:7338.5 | 0.3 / 27.2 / 27.5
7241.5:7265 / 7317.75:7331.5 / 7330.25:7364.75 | 0.1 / 27.2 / 27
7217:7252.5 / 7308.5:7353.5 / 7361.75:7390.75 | 0.0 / 27.1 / 27.3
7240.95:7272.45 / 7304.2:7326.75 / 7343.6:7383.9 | 0.4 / 27.2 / 27.3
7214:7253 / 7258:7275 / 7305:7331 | -0.3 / 27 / 26.9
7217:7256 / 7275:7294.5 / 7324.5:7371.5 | -0.4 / 27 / 27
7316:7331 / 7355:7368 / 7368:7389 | 0.5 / 27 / 27.6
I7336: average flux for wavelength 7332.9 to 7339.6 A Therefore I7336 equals 28.7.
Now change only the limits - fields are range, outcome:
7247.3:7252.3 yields 27.2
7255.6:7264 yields 27.4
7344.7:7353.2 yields 27.5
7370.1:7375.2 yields 28.3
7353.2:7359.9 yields 25.7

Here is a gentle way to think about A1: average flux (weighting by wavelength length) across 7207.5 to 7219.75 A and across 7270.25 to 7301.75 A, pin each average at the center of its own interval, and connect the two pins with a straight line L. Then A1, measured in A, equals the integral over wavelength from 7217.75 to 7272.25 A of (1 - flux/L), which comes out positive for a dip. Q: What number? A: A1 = -1.2 A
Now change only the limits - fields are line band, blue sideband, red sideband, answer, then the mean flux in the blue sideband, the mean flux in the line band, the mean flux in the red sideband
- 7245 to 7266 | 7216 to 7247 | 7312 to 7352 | 0.0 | 27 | 27.1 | 27.4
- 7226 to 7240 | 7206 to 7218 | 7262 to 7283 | -0.6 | 25.3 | 27.1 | 27.4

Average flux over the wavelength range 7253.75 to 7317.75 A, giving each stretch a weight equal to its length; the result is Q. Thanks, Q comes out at 27.3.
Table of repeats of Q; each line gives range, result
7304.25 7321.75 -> 26.8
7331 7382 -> 27.4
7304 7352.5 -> 27.1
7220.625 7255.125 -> 27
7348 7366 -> 26.4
